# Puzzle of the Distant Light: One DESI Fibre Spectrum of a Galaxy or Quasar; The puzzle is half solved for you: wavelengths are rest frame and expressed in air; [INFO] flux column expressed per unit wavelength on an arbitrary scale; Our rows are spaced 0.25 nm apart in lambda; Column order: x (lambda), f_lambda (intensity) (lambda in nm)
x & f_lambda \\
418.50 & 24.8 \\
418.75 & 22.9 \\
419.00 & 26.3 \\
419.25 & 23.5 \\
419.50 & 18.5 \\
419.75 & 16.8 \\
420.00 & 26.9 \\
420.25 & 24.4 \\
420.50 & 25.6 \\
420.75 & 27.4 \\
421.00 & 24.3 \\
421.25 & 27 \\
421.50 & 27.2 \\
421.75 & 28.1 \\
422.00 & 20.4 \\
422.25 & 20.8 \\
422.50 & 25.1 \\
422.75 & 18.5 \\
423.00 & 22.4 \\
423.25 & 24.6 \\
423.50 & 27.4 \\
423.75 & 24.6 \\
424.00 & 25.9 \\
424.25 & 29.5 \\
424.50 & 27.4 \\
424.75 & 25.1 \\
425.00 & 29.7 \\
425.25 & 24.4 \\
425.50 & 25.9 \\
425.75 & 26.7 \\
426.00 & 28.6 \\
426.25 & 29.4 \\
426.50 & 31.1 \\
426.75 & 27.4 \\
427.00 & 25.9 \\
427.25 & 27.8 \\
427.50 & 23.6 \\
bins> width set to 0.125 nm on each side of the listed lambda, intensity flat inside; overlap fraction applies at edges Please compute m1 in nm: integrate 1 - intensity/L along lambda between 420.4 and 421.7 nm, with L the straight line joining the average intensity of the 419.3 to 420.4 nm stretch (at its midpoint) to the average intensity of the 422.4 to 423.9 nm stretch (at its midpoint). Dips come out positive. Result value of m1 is -0.222 nm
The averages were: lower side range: 21.9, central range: 26.4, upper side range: 23.8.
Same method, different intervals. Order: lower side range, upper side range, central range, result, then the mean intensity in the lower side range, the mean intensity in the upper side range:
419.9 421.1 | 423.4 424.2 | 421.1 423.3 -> 0.19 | 25.7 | 26.3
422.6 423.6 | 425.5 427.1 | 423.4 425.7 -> -0.12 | 23.2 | 28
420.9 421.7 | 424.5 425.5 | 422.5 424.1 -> 0.15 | 26.4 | 26.5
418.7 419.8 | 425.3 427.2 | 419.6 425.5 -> -0.08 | 21.8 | 27.7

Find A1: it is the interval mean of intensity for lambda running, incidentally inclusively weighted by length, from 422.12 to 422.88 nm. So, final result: 21.5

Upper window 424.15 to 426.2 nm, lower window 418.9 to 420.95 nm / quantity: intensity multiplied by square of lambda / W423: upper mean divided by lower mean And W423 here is 1.18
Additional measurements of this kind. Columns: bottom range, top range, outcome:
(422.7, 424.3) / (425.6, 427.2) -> 1.15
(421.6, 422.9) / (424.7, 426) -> 1.19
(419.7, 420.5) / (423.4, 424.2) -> 1.13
